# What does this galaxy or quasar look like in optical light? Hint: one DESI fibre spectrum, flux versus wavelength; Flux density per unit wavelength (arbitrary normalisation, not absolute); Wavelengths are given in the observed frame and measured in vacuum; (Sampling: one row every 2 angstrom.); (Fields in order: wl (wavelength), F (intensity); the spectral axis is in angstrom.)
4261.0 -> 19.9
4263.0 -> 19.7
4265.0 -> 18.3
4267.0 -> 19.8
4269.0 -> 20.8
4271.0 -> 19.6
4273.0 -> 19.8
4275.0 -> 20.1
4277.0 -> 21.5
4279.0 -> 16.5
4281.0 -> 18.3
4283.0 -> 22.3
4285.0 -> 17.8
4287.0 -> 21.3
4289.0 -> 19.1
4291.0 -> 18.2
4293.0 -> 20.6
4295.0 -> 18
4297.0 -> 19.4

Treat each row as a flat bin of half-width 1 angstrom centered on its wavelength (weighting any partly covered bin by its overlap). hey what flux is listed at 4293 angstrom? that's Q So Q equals 20.6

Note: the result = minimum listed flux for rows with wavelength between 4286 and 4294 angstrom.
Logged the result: 18.2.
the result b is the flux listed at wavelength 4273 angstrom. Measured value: 19.8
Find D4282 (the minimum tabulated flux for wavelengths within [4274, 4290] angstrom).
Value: 16.5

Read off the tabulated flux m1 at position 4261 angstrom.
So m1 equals 19.9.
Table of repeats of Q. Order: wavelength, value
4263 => 19.7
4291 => 18.2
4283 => 22.3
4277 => 21.5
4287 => 21.3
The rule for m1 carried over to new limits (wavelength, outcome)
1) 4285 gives 17.8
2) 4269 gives 20.8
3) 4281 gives 18.3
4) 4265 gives 18.3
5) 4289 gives 19.1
